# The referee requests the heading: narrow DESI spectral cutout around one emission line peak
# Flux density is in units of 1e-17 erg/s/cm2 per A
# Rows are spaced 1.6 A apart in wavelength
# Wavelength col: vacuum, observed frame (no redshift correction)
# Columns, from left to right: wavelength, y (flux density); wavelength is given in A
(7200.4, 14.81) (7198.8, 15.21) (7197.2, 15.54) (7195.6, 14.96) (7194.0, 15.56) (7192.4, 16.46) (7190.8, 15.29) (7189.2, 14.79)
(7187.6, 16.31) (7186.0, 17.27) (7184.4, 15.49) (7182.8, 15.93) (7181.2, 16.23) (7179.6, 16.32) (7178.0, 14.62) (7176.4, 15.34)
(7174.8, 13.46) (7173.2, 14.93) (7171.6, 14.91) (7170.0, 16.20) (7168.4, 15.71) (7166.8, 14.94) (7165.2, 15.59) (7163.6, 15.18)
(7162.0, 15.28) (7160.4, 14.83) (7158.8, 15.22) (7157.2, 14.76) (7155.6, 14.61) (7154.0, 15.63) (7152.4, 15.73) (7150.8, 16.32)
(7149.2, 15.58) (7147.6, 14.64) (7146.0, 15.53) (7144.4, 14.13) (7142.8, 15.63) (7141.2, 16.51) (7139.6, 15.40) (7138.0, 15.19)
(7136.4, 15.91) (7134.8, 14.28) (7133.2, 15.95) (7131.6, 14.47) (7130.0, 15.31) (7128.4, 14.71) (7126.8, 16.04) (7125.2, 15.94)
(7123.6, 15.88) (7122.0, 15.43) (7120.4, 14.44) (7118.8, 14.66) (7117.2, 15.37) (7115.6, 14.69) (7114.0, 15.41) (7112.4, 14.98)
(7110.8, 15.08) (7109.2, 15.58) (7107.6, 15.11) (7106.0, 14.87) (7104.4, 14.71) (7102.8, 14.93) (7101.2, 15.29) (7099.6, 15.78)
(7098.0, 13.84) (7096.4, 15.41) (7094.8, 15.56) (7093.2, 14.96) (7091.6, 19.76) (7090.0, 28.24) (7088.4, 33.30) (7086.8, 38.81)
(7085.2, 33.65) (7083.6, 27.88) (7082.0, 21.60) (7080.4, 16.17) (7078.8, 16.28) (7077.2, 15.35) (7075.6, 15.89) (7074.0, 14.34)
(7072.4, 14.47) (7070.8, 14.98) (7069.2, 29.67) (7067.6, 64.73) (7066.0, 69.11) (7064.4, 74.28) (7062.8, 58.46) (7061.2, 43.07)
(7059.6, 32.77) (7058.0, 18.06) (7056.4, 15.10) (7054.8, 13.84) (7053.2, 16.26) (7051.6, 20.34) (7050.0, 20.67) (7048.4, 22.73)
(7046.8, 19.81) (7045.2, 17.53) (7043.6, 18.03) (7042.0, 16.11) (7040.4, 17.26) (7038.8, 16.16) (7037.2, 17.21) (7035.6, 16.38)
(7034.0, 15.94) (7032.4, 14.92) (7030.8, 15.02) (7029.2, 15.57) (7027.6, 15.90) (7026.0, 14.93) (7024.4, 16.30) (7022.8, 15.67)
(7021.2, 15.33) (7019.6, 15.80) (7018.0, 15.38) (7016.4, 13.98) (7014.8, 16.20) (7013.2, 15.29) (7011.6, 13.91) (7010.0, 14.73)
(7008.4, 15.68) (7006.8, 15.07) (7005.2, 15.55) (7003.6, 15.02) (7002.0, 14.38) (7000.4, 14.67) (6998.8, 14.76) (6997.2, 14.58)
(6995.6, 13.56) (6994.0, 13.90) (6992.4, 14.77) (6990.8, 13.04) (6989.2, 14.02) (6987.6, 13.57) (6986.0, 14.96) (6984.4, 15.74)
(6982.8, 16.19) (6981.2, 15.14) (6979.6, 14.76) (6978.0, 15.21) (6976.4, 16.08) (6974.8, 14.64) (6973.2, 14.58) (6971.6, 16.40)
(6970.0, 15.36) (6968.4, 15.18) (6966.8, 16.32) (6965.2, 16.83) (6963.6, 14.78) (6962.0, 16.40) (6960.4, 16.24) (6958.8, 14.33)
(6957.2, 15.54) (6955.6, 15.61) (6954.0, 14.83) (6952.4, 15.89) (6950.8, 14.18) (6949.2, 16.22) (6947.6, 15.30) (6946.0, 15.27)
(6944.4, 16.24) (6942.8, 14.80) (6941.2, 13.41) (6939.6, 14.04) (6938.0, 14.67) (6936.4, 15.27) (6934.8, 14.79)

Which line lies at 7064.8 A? Halpha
